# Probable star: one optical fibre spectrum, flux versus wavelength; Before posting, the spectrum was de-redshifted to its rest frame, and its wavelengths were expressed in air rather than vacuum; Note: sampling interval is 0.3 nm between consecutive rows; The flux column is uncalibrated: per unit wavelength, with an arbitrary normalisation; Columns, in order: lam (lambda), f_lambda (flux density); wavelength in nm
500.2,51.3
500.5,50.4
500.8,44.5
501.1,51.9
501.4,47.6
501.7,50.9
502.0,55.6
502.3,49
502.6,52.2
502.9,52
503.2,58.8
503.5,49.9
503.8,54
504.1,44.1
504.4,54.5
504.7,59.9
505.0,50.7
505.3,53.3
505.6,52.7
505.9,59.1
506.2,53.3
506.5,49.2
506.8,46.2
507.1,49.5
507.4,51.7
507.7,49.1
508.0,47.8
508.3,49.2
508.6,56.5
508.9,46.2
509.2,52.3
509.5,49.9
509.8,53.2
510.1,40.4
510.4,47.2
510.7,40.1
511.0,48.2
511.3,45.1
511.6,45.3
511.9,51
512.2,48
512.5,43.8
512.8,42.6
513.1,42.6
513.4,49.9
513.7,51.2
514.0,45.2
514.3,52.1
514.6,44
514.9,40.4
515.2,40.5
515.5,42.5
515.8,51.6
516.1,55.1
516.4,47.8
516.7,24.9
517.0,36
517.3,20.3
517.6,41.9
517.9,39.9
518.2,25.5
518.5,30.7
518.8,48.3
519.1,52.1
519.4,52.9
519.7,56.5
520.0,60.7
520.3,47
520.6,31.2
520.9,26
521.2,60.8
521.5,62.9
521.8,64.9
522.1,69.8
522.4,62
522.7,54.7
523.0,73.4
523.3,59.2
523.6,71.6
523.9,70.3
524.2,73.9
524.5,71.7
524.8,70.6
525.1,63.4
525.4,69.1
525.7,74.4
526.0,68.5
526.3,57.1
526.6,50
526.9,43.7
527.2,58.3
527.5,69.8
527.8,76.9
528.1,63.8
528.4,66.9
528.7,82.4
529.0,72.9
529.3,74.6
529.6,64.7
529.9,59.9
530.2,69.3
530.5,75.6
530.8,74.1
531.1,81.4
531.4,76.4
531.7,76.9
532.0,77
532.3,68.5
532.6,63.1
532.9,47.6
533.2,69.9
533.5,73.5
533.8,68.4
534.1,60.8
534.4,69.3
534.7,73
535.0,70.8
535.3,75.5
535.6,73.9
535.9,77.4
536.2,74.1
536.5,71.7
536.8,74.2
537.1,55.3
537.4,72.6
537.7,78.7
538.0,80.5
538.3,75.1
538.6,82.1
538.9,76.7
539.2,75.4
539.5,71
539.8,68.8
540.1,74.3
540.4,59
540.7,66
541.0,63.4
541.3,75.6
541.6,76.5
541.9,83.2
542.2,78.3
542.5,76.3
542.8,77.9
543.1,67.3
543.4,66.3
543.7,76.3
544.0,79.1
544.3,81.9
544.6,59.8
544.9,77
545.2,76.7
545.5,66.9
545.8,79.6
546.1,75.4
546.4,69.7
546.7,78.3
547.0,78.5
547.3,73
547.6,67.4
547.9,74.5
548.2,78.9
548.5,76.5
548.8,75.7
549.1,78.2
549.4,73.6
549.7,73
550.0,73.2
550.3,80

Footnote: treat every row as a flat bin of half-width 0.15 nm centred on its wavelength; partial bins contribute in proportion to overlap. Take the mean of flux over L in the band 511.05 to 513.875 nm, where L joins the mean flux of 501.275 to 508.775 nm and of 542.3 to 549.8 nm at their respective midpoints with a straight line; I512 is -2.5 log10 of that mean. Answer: 0.20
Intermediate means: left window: 51.9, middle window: 46.7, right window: 74.3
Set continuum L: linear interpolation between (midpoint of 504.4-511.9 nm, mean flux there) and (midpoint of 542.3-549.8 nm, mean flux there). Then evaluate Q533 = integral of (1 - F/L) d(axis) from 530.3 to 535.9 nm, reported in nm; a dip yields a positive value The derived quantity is -0.43 nm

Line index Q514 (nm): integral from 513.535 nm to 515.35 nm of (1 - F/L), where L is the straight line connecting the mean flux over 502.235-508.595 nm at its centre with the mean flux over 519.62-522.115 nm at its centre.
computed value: 0.23 nm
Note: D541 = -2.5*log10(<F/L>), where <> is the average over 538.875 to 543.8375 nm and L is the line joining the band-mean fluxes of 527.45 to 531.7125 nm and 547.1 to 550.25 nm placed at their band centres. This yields 0.02 mag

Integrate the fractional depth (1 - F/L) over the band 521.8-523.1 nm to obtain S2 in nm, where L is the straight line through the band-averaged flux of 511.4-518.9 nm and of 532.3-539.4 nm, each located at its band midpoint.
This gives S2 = -0.30 nm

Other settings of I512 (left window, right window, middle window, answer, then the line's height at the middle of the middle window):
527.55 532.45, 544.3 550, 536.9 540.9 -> 0.02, 73.4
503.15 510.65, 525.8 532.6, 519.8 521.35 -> 0.33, 61.7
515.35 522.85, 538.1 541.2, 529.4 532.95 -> -0.15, 61.2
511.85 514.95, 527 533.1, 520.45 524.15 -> 0.00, 58.9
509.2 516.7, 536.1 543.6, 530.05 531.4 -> -0.18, 63.8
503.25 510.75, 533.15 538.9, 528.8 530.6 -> -0.03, 67.8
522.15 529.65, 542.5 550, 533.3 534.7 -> 0.02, 69.7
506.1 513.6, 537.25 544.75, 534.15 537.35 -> -0.03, 69.3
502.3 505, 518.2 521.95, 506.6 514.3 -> 0.07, 51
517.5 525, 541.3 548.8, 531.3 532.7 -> -0.13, 64.1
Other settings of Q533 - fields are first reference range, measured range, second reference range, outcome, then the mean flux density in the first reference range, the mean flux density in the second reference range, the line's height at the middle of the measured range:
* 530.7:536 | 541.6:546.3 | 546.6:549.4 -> -0.037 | 70.9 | 75.5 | 74.2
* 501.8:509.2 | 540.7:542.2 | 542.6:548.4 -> -0.051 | 51.9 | 74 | 71.7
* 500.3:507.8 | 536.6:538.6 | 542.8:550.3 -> -0.113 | 51.6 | 74.2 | 69.5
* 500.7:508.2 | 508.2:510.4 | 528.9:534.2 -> 0.211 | 51.5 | 69.8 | 54.8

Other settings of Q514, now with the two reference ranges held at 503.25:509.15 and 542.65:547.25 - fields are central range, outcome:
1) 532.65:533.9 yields 0.05 nm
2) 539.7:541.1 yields 0.10 nm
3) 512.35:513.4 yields 0.22 nm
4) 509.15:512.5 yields 0.44 nm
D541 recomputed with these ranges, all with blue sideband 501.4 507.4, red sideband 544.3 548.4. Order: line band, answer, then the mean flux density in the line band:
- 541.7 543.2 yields -0.074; 76.9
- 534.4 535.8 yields -0.076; 73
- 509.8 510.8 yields 0.240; 44.3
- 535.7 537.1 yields -0.055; 72.3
